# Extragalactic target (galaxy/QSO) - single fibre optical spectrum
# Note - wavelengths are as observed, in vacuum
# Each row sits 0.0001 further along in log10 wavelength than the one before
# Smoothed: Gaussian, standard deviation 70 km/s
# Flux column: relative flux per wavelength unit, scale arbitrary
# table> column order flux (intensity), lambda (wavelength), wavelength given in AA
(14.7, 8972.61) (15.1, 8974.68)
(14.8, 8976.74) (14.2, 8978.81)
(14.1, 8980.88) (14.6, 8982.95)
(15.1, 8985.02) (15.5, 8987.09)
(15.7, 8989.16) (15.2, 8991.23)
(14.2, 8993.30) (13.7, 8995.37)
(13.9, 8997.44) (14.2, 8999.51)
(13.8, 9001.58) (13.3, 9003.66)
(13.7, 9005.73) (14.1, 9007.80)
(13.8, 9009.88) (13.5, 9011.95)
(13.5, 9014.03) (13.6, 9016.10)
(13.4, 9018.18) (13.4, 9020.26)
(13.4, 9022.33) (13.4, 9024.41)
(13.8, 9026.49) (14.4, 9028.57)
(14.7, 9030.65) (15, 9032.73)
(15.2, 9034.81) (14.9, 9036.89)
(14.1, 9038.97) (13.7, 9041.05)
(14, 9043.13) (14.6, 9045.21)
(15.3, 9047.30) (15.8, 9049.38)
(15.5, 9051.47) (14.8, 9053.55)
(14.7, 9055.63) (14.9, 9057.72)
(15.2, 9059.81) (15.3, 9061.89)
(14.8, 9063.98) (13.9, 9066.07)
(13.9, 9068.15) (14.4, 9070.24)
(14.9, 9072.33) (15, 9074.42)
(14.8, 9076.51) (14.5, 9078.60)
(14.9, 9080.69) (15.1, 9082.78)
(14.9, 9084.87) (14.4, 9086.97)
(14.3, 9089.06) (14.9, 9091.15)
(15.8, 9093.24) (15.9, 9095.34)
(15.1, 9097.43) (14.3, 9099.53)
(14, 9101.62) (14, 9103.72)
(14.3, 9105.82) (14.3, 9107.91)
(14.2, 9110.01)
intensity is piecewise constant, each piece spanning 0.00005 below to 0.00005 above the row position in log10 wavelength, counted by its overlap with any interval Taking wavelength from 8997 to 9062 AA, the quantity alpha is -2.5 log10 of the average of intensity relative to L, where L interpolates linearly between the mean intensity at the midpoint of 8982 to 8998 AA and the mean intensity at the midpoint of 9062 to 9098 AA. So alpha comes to 0.04 mag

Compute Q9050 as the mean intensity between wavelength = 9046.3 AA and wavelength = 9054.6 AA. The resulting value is 15.4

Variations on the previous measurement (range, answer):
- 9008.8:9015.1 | 13.6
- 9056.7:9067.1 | 14.8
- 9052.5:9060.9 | 14.9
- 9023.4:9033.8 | 14.3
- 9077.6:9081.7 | 14.7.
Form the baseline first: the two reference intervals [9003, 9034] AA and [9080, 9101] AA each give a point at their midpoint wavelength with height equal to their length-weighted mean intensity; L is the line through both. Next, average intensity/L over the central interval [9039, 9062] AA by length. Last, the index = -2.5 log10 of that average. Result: -0.039 mag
